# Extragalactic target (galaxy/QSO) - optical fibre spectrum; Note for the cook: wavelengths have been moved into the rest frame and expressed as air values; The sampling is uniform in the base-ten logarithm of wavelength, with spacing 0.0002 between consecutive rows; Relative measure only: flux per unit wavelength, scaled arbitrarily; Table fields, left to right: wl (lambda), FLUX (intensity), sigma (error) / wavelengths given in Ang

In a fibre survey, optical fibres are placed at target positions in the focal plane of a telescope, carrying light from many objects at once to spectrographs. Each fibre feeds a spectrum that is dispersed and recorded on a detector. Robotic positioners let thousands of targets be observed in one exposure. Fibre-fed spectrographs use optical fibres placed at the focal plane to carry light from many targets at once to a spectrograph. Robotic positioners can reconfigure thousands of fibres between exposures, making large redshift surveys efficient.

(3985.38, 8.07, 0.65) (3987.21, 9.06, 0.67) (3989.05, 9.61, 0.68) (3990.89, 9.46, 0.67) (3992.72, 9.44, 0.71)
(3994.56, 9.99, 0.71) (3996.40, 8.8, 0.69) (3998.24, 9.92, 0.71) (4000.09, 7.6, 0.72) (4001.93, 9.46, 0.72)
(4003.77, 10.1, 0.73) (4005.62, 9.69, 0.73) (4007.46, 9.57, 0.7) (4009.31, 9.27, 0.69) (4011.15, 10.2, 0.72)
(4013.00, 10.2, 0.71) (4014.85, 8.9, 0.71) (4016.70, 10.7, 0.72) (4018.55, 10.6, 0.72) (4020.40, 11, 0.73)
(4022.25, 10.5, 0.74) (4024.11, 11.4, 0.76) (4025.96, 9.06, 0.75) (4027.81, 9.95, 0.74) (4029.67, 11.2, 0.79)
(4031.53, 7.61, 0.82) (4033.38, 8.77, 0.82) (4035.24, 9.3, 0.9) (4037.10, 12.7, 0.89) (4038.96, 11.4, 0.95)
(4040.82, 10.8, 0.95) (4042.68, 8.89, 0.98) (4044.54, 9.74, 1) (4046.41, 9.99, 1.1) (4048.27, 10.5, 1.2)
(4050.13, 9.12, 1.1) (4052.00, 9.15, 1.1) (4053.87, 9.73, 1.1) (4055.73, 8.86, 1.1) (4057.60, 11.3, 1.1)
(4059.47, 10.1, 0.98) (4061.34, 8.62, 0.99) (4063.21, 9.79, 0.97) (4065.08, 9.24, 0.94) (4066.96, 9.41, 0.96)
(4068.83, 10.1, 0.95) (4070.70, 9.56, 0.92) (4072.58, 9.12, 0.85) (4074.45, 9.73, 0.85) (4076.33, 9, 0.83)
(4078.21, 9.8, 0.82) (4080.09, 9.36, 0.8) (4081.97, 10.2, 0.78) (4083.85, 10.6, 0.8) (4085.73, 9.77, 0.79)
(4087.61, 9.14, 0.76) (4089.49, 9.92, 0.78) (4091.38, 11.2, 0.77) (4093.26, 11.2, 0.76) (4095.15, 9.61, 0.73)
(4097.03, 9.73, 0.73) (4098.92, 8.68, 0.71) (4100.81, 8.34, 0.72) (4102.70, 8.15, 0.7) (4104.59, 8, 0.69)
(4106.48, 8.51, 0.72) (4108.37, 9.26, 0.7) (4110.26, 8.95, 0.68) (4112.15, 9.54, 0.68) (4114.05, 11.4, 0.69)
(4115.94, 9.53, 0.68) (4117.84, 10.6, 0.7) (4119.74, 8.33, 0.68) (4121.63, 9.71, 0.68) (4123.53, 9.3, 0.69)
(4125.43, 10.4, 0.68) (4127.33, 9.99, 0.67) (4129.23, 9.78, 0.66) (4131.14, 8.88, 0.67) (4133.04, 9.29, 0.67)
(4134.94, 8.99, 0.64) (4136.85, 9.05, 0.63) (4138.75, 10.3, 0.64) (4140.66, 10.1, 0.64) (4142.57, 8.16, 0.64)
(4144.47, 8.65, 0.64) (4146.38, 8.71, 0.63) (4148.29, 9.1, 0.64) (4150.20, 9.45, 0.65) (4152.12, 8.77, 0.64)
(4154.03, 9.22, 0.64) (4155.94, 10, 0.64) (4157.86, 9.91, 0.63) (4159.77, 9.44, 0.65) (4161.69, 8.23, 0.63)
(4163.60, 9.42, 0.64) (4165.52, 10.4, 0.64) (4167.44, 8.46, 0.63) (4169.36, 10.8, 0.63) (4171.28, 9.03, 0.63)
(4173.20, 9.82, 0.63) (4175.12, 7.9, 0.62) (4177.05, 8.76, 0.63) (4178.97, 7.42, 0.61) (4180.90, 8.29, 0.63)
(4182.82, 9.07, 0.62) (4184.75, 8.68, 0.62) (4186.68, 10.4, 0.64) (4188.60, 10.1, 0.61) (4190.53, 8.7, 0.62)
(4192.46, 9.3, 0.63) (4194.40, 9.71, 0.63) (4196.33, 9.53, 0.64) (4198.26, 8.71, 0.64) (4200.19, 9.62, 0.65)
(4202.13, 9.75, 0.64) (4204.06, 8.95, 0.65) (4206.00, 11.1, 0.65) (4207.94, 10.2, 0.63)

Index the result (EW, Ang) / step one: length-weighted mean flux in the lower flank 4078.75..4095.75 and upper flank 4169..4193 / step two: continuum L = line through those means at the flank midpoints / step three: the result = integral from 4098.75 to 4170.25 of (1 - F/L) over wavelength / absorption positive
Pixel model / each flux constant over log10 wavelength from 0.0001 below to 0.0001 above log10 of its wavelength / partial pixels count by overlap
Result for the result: 1.9 Ang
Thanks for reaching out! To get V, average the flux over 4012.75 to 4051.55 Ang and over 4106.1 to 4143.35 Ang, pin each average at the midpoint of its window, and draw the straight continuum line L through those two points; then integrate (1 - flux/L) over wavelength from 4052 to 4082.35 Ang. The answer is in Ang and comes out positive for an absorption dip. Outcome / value 0.9 Ang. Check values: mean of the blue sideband 10.1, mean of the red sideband 9.52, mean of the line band 9.59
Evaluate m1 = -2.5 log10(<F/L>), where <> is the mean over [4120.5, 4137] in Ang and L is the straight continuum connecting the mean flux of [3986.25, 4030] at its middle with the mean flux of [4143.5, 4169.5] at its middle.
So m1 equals -0.01 mag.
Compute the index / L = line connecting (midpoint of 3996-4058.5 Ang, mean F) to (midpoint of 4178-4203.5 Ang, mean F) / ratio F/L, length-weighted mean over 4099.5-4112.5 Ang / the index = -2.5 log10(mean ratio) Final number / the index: 0.11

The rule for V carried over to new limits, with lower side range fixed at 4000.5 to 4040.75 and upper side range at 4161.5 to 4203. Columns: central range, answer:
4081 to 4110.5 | 0.6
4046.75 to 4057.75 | 0.2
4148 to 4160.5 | -0.1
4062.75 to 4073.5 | 0.3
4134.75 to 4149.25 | 0.4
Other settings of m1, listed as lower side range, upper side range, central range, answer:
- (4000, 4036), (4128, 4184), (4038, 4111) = -0.007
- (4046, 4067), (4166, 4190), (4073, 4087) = -0.023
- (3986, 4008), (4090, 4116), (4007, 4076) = -0.055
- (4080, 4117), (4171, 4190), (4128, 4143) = -0.010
